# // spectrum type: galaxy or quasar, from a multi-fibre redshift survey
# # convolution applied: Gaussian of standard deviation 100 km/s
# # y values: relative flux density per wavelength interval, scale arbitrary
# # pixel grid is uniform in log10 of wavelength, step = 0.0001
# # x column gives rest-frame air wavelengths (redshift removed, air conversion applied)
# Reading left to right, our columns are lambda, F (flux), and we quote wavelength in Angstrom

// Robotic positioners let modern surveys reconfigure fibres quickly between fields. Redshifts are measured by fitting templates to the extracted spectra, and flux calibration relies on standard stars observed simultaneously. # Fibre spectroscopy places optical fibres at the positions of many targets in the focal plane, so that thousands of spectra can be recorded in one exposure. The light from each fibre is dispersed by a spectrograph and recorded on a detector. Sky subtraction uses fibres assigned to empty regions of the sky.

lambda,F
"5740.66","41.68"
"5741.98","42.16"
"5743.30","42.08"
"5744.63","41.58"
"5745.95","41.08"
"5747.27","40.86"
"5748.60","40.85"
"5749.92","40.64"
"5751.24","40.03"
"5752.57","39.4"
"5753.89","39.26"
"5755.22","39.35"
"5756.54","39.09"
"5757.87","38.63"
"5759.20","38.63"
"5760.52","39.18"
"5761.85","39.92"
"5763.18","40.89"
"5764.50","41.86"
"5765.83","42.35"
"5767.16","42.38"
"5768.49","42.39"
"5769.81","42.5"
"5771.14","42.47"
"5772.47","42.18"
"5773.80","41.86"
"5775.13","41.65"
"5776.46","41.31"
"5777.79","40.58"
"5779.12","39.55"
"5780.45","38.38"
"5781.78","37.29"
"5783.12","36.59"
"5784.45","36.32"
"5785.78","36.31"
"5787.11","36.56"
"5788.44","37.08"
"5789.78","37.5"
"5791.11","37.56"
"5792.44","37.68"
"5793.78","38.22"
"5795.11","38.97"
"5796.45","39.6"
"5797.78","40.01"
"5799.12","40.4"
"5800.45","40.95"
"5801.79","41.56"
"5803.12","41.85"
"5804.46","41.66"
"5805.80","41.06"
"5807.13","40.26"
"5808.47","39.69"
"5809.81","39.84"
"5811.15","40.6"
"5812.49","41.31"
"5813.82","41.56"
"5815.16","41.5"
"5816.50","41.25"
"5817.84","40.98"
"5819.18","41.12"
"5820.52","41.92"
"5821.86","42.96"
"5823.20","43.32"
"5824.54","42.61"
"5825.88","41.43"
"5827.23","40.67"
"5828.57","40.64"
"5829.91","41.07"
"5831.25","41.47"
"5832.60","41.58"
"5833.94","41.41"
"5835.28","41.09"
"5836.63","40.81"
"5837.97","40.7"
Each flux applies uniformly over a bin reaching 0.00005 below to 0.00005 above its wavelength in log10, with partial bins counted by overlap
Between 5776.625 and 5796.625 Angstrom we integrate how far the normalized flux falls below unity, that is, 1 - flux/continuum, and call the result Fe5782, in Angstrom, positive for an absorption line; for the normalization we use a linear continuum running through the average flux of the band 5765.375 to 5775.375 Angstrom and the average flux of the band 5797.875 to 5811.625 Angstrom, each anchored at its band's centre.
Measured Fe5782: 1.7 Angstrom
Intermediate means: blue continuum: 42.2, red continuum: 40.7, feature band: 37.9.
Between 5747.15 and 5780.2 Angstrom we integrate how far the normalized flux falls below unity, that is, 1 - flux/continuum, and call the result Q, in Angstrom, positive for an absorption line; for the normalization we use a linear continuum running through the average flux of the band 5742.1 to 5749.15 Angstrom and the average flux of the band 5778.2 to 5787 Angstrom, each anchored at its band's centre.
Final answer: -1.1 Angstrom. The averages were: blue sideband 41.3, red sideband 37.4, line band 40.7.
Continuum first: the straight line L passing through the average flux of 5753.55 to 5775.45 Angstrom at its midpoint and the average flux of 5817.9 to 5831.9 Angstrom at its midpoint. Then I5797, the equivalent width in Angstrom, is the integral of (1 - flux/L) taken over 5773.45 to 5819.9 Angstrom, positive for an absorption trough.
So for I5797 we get 1.9 Angstrom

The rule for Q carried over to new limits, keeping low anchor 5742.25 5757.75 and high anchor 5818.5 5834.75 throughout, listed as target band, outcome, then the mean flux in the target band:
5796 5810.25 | 0.21 Angstrom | 40.7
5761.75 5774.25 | -0.40 Angstrom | 42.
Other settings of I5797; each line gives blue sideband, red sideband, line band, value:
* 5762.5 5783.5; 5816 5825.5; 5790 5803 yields 0.6 Angstrom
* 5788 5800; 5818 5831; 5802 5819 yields -0.3 Angstrom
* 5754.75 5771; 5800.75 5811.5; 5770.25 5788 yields 0.6 Angstrom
